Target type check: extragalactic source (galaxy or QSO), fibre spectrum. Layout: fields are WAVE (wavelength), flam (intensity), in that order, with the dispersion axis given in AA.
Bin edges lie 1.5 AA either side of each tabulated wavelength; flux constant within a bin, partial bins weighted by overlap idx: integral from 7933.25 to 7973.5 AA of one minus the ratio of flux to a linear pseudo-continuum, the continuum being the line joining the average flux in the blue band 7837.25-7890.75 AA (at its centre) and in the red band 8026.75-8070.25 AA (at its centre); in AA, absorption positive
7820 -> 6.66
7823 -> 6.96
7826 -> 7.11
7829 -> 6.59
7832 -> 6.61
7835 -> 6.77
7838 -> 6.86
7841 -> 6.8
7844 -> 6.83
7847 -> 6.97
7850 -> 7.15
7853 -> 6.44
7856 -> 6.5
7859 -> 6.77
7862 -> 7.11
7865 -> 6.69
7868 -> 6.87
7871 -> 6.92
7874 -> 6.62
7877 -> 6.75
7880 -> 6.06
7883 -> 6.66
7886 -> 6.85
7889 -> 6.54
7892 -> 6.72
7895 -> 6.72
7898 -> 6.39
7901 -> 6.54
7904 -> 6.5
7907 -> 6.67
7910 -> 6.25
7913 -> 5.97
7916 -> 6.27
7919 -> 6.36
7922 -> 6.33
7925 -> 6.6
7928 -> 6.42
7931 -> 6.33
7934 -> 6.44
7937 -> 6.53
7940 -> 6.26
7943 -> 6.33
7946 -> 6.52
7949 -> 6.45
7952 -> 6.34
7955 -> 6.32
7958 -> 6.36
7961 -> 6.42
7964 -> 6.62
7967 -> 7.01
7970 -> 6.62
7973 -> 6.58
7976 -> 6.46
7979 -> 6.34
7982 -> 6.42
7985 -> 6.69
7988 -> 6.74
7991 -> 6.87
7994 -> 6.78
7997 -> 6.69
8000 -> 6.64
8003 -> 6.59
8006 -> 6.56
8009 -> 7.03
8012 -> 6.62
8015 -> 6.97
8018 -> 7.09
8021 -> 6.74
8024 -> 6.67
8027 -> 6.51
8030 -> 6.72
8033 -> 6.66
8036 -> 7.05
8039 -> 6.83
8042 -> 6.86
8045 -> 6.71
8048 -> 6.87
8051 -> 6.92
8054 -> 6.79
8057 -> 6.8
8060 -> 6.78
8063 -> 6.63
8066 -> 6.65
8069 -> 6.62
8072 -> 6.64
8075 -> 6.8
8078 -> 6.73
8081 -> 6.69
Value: 1.6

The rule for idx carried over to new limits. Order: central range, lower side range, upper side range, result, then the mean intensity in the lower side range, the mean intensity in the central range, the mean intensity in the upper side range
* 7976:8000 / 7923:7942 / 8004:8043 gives 0.05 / 6.42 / 6.64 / 6.79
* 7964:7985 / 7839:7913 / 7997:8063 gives 0.48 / 6.67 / 6.58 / 6.78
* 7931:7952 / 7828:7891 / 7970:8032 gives 0.92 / 6.73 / 6.41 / 6.68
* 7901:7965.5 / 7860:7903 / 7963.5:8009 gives 2.57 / 6.67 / 6.4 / 6.65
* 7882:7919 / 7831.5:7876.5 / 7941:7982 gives 0.91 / 6.8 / 6.5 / 6.48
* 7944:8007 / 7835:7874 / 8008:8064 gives 2.19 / 6.82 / 6.57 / 6.8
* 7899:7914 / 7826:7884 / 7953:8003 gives 0.63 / 6.75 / 6.4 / 6.59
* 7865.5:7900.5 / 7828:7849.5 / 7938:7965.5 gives 0.00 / 6.8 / 6.64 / 6.4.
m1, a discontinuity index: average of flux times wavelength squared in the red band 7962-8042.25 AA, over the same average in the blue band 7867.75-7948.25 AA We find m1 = 1.1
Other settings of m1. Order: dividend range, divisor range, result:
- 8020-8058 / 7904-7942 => 1.10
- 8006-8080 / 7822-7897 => 1.05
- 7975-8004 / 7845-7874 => 1.00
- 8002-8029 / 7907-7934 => 1.09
